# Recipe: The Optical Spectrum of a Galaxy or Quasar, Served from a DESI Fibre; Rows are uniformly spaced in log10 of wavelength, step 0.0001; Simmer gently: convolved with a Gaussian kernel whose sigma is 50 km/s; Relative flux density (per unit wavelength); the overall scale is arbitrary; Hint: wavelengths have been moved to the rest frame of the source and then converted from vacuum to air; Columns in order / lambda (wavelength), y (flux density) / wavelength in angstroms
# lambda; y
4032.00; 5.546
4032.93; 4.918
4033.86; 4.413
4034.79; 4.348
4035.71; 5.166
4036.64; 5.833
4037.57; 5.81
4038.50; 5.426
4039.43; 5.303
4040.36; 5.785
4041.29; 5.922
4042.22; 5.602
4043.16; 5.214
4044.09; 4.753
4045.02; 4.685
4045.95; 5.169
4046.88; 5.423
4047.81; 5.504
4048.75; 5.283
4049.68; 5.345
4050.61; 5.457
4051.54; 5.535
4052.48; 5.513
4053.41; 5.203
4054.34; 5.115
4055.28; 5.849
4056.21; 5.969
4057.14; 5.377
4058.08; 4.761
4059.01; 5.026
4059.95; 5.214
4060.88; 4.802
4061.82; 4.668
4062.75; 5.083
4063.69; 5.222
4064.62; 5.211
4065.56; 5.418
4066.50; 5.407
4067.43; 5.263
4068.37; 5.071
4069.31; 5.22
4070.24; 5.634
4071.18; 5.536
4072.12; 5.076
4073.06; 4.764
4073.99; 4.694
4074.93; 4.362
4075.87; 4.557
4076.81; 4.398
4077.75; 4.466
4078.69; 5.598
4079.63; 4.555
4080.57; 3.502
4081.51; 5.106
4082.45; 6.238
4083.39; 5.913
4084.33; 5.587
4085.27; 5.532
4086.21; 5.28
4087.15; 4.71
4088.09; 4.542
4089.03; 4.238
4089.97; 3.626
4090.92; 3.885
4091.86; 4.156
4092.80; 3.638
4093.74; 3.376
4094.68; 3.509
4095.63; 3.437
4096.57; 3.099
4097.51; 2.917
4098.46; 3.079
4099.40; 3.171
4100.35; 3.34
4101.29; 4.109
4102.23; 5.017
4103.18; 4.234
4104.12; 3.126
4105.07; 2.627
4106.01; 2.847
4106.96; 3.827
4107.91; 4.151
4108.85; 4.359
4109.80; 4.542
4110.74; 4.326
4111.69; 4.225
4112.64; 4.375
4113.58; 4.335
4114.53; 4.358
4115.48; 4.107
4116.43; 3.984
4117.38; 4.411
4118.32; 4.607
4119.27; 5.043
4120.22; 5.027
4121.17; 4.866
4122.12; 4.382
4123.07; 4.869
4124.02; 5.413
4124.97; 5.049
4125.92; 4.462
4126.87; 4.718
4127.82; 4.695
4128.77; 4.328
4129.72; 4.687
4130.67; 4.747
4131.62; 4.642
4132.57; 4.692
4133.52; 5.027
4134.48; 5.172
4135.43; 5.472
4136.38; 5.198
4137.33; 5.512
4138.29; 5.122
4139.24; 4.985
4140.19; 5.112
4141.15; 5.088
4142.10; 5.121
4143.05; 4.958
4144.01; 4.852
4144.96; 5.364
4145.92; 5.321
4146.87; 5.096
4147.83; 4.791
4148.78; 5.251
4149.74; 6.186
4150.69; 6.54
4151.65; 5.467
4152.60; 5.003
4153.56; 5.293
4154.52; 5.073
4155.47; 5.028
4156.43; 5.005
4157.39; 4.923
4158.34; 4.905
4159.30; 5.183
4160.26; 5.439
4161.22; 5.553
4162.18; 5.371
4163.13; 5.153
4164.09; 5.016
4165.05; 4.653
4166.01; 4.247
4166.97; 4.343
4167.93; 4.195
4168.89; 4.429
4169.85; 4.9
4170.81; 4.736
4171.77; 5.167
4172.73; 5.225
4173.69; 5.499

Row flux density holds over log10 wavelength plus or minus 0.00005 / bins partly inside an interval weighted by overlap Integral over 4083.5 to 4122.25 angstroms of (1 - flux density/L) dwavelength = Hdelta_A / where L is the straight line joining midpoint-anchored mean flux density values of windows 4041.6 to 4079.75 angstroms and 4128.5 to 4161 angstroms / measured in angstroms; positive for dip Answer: 7.8 angstroms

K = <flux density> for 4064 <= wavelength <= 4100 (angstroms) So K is 4.57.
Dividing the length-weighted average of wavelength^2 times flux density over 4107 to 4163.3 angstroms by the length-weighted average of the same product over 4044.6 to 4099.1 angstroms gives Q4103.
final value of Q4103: 1.1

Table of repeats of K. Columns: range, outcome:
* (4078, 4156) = 4.6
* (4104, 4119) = 4.05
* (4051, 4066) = 5.25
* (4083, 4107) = 3.95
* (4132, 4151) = 5.23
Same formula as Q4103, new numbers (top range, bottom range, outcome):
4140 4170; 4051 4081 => 1.05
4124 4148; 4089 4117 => 1.33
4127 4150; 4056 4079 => 1.03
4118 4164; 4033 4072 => 1.01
